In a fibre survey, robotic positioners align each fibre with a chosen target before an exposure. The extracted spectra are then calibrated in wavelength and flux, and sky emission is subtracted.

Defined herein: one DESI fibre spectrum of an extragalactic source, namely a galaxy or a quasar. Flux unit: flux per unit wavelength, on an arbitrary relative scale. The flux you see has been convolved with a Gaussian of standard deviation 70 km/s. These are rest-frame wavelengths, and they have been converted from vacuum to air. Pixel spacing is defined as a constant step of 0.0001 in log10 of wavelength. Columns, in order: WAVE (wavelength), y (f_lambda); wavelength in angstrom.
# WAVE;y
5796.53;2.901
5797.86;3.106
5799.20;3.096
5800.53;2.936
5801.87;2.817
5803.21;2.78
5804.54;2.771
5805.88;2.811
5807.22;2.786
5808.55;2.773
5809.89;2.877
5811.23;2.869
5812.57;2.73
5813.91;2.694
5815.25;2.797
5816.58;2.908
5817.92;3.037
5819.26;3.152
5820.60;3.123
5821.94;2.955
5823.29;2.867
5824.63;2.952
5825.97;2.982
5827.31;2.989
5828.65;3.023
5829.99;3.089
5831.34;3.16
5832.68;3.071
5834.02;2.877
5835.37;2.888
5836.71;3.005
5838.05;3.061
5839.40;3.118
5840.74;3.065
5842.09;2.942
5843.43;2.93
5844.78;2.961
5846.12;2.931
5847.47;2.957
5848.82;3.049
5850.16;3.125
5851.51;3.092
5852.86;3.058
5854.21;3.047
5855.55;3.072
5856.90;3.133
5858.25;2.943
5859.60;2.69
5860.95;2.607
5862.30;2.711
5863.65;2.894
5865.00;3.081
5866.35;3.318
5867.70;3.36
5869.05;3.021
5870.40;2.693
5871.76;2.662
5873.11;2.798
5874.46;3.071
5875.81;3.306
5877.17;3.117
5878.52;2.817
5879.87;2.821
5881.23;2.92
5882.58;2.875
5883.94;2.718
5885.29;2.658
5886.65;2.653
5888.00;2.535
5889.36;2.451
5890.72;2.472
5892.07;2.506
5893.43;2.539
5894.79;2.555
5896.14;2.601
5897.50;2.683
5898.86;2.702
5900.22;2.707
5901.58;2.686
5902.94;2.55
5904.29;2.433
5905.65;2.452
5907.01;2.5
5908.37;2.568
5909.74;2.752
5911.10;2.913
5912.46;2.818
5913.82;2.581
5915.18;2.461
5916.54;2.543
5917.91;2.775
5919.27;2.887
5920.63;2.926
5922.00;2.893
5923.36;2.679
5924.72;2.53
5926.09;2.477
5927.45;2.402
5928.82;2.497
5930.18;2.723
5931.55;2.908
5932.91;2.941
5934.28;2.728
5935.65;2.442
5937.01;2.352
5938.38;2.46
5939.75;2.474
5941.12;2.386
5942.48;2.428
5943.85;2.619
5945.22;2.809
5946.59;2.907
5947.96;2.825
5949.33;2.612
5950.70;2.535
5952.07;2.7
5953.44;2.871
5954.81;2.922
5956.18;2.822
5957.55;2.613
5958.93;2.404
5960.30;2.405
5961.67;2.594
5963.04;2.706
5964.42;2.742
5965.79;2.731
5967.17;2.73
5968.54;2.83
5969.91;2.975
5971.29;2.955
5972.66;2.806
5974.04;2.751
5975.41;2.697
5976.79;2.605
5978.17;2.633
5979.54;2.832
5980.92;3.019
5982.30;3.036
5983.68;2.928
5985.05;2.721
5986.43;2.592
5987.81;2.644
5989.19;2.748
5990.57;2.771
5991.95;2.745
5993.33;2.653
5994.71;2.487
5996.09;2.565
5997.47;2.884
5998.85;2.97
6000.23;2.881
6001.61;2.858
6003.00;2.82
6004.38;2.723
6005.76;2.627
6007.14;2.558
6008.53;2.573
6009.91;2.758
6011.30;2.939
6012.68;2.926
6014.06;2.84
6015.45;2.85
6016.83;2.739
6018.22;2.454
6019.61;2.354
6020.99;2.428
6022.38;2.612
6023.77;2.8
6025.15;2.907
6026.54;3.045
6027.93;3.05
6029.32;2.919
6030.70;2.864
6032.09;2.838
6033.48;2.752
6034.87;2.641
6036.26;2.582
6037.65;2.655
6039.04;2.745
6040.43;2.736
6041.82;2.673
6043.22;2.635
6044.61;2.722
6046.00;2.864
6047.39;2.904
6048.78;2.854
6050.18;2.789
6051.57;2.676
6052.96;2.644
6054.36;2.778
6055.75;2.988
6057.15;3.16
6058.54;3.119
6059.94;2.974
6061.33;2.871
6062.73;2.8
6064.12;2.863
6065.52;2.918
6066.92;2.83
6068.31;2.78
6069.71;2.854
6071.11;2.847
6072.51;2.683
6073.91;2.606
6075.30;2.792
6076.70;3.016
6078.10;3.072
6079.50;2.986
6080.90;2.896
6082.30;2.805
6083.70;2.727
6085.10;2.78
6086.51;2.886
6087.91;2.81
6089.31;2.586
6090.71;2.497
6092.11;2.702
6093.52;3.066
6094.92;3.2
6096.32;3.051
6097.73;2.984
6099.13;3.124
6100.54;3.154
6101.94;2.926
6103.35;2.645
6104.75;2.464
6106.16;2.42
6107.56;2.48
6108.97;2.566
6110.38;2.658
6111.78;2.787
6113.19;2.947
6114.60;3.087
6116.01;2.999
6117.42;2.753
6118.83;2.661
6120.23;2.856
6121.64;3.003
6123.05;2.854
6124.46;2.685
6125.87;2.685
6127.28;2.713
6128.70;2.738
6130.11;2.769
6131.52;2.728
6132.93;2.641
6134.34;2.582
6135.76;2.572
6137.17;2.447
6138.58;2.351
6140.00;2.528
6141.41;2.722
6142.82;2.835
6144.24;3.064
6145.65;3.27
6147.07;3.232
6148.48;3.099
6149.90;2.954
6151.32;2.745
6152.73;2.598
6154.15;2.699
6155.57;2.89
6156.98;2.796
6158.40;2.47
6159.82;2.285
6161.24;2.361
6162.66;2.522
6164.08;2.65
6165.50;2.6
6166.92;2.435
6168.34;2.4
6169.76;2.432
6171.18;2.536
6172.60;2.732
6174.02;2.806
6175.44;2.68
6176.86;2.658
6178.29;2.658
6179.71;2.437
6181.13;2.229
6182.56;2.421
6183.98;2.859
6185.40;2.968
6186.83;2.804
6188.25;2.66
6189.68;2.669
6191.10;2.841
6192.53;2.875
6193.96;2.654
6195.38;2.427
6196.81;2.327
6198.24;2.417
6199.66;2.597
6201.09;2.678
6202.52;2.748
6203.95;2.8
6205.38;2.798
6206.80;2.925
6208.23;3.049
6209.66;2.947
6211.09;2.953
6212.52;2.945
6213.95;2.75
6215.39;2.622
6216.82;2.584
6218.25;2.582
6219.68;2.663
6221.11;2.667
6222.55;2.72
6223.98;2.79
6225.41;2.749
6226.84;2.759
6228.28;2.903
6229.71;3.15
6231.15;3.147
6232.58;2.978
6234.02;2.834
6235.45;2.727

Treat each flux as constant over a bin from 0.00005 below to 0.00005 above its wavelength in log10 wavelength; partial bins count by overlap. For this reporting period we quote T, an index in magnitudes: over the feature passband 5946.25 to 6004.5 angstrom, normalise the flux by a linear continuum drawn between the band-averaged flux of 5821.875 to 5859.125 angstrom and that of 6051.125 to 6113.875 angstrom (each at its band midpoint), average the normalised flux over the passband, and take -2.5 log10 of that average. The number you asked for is 0.06 mag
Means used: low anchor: 3.01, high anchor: 2.83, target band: 2.75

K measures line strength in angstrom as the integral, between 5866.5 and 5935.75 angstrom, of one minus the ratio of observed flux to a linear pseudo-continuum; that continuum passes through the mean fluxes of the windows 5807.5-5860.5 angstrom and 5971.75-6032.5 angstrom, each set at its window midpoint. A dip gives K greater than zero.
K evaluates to 4.1 angstrom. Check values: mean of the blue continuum 2.97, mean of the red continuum 2.76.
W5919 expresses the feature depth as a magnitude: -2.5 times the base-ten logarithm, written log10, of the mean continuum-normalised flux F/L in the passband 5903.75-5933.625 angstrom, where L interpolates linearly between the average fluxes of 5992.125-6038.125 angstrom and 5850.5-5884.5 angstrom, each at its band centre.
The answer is 0.08 mag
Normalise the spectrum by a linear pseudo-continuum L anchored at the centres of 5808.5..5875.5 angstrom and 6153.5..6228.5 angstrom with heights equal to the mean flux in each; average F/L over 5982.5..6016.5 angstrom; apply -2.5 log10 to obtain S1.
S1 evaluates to 0.03 mag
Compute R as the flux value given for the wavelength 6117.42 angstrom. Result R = 2.753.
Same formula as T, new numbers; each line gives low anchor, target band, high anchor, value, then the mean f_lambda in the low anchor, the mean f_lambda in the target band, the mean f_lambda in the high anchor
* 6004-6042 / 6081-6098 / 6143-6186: -0.05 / 2.74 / 2.84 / 2.68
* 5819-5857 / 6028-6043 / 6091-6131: 0.05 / 3.02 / 2.75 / 2.82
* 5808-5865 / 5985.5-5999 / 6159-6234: 0.06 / 2.96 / 2.7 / 2.69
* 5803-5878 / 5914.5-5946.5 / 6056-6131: 0.11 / 2.96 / 2.63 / 2.83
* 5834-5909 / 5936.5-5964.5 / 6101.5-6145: 0.07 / 2.84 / 2.63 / 2.71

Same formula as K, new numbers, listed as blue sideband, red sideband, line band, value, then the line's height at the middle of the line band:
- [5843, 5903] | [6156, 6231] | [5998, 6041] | 0.21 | 2.77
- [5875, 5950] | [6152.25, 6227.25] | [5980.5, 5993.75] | -0.59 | 2.66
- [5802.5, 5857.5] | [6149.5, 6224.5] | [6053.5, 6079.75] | -1.16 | 2.77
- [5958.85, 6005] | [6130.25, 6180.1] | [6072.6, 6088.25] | -0.81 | 2.71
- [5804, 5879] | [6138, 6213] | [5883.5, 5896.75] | 1.62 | 2.92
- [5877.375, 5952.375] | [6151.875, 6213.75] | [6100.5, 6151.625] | -2.18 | 2.66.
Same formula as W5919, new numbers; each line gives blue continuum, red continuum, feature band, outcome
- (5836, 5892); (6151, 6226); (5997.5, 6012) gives 0.012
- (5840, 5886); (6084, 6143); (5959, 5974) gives 0.054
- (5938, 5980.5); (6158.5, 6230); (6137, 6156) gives -0.060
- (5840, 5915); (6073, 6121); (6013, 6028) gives 0.037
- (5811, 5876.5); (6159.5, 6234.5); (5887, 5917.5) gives 0.133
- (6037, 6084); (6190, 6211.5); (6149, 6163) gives 0.050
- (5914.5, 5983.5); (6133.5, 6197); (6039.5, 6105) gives -0.067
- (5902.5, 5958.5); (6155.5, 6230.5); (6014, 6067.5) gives -0.051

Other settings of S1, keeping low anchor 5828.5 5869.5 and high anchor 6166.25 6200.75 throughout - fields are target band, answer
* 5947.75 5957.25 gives 0.05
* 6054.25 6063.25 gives -0.08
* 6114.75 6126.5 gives -0.06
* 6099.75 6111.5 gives 0.01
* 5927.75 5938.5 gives 0.11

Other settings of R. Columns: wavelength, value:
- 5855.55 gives 3.072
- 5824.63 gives 2.952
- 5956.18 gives 2.822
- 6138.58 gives 2.351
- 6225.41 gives 2.749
